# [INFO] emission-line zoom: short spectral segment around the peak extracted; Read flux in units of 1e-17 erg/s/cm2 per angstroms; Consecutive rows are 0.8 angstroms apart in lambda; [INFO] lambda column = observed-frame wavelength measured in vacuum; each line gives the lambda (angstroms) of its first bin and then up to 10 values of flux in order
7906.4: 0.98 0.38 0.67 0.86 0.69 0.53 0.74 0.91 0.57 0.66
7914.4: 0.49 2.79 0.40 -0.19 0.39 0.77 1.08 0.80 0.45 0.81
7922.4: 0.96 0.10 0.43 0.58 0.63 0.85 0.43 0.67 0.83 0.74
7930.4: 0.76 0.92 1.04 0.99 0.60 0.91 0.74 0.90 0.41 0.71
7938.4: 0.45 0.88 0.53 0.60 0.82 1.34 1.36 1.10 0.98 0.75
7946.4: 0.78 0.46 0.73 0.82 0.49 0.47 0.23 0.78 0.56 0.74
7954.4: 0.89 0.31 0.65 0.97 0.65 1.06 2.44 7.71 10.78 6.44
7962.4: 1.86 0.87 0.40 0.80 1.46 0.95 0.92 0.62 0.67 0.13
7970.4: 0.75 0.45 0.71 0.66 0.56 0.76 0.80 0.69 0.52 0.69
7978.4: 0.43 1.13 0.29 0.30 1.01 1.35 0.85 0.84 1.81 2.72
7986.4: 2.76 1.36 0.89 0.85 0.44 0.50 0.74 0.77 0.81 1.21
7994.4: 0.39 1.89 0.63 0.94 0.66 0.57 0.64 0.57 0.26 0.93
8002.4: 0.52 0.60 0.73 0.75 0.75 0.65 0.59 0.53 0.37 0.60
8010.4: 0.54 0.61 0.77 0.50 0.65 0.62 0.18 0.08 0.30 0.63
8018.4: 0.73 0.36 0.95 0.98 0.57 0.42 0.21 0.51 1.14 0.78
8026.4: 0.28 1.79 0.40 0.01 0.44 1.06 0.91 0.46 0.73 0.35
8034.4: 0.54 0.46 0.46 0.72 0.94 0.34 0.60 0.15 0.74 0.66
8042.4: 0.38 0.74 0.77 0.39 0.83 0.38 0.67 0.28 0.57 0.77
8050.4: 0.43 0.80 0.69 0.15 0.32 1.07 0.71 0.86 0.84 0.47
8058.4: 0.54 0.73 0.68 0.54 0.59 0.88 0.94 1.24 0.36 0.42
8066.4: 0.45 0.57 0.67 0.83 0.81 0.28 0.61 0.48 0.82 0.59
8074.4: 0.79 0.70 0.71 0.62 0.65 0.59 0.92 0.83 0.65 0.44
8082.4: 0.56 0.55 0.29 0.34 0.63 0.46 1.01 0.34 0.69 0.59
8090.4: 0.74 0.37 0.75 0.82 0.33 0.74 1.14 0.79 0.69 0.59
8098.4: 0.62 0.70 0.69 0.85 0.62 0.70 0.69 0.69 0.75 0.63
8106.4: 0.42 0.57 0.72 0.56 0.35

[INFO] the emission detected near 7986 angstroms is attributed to [N II] 6583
